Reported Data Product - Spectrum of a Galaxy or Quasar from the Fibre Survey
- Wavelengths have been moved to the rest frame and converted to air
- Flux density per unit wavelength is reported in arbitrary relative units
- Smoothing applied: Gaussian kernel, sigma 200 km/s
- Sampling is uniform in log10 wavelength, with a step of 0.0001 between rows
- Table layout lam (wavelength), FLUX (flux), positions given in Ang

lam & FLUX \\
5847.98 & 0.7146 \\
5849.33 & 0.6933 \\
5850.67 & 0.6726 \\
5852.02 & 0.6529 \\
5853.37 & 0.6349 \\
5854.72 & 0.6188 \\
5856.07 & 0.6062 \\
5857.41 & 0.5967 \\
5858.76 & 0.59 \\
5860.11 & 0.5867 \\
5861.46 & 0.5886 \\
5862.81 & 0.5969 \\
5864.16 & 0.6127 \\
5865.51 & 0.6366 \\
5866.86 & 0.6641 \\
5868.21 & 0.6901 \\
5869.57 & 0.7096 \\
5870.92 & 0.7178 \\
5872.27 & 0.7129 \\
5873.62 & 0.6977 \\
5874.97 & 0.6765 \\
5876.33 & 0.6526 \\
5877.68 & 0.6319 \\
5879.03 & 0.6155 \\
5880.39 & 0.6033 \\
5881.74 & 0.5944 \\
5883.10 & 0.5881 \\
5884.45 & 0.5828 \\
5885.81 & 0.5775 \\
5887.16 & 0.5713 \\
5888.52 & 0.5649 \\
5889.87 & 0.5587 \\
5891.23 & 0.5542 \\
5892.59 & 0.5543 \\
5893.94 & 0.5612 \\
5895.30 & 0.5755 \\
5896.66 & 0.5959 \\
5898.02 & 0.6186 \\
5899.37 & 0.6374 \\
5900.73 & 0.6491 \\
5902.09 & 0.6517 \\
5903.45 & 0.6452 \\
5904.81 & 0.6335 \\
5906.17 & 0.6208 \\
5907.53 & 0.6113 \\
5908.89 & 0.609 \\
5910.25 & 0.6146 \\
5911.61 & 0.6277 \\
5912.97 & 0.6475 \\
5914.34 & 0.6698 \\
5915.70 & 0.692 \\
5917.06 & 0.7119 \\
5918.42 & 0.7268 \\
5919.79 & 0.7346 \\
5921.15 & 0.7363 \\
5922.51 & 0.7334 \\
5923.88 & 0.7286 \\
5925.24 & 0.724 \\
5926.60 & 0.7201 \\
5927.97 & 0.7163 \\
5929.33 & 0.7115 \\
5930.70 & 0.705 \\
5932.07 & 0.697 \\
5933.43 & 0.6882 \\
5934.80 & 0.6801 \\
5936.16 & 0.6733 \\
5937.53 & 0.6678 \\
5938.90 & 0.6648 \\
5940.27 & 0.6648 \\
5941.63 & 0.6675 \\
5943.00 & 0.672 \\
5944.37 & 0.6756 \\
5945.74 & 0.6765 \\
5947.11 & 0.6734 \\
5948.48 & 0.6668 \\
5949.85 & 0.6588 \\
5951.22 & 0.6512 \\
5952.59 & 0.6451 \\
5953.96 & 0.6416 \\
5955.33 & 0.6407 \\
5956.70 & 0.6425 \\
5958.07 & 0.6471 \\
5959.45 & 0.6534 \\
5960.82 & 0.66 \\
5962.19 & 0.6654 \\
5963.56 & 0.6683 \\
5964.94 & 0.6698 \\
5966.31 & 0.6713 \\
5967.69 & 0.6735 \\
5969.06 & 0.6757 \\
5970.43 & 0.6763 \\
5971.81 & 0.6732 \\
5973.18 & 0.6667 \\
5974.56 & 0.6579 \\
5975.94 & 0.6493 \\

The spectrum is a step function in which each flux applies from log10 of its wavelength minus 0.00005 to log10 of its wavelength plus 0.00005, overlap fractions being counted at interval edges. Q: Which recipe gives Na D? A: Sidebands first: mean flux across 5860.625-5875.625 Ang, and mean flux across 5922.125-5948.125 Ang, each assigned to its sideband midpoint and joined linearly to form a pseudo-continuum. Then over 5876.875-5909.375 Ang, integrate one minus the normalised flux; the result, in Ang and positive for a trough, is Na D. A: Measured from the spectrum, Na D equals 3.5 Ang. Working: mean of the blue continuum 0.663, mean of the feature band 0.601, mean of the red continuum 0.691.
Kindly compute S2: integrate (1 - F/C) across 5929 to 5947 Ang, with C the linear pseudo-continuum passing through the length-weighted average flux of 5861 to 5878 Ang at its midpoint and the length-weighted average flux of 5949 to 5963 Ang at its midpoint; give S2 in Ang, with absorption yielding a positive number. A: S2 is -0.7 Ang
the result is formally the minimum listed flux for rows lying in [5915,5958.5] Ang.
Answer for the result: 0.6407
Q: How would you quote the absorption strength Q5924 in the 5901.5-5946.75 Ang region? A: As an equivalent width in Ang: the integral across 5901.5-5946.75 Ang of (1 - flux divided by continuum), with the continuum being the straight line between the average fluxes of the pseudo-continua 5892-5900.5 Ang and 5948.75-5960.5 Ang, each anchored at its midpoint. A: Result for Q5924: -4.27 Ang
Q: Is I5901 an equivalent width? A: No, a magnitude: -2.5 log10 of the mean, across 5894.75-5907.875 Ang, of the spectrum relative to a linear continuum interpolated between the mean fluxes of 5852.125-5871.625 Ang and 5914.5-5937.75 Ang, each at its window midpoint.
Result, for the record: 0.091 mag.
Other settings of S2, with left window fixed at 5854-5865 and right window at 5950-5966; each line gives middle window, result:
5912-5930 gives -2.2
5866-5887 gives -1.2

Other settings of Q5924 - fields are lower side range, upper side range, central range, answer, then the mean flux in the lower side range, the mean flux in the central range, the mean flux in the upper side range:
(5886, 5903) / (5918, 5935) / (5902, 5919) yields 0.1 Ang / 0.592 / 0.65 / 0.716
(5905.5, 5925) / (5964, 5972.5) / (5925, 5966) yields 0.2 Ang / 0.677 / 0.672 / 0.673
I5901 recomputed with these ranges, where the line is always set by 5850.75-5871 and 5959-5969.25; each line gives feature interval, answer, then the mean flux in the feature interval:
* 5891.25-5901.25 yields 0.09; 0.595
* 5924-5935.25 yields -0.08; 0.707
